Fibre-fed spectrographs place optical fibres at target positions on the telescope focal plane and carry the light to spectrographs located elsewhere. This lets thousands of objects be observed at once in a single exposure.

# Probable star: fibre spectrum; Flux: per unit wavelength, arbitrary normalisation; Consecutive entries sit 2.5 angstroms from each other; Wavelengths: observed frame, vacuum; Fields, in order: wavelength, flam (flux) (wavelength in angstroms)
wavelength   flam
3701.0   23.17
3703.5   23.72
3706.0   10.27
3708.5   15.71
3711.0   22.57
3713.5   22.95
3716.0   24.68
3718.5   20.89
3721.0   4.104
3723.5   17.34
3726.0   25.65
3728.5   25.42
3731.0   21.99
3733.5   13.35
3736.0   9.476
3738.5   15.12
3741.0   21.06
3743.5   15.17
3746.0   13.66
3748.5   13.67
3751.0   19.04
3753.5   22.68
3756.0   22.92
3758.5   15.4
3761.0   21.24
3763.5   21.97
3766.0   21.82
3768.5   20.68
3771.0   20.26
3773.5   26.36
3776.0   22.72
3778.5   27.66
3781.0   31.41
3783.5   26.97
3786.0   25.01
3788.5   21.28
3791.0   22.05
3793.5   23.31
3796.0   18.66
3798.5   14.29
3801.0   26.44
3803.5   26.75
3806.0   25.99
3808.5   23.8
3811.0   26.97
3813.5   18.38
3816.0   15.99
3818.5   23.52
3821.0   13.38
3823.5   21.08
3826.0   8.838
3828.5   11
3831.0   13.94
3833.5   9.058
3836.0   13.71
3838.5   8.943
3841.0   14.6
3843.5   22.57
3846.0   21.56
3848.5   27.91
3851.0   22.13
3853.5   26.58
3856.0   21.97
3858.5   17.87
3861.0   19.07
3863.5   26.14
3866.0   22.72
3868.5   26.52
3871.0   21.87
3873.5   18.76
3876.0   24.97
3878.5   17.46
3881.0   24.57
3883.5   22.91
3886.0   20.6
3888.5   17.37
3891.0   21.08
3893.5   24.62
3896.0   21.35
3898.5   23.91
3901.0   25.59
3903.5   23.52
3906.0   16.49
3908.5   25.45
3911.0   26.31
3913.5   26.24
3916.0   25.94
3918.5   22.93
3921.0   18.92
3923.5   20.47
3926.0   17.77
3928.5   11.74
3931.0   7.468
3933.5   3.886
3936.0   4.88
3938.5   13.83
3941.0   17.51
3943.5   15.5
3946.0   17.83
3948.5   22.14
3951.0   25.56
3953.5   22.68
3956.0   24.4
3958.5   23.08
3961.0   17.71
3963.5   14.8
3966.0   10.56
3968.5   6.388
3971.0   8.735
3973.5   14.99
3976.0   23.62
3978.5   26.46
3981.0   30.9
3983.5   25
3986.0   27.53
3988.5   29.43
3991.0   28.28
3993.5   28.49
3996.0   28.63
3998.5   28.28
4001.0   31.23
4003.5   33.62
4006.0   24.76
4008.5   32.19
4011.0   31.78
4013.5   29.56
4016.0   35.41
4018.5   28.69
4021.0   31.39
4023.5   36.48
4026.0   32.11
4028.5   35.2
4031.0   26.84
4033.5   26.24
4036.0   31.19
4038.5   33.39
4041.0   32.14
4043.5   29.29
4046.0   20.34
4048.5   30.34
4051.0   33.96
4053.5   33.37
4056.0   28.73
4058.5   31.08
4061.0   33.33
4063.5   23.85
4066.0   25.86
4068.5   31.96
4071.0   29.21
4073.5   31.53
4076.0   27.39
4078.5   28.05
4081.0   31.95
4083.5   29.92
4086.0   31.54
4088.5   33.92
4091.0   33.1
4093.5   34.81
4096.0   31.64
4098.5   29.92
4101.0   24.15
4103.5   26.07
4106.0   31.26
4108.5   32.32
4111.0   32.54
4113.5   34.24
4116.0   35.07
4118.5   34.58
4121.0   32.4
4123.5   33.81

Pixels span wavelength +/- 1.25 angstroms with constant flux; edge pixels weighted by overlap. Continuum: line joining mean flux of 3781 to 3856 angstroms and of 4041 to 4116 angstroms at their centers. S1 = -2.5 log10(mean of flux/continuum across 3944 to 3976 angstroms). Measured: 0.405 mag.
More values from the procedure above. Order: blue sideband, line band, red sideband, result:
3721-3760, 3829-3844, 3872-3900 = 0.47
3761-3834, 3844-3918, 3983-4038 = 0.09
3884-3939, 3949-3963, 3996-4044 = 0.08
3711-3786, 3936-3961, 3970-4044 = 0.36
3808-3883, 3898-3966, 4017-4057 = 0.28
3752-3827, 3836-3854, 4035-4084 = 0.19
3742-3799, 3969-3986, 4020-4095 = 0.30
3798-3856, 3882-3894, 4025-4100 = 0.04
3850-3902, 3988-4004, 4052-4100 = -0.09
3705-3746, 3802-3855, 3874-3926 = 0.08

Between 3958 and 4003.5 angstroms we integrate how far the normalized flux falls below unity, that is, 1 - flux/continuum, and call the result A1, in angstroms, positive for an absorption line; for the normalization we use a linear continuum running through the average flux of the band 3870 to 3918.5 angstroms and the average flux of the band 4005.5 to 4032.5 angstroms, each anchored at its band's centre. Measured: 9.76 angstroms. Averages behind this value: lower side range 22.6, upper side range 31.4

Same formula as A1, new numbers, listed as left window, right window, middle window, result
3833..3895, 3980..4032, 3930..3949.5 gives 9.9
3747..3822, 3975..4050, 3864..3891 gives 3.5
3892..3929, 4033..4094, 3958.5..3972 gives 6.6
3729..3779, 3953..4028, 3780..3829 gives -1.9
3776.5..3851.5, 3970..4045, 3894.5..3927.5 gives 2.5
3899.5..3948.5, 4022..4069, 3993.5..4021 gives -4.1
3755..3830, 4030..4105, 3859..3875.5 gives 0.9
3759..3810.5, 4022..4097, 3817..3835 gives 7.4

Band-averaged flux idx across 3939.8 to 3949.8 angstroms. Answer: 18.3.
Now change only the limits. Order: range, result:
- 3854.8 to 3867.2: 21.5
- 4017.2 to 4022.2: 30.1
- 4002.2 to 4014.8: 30.4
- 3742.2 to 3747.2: 14.5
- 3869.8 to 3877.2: 21.8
